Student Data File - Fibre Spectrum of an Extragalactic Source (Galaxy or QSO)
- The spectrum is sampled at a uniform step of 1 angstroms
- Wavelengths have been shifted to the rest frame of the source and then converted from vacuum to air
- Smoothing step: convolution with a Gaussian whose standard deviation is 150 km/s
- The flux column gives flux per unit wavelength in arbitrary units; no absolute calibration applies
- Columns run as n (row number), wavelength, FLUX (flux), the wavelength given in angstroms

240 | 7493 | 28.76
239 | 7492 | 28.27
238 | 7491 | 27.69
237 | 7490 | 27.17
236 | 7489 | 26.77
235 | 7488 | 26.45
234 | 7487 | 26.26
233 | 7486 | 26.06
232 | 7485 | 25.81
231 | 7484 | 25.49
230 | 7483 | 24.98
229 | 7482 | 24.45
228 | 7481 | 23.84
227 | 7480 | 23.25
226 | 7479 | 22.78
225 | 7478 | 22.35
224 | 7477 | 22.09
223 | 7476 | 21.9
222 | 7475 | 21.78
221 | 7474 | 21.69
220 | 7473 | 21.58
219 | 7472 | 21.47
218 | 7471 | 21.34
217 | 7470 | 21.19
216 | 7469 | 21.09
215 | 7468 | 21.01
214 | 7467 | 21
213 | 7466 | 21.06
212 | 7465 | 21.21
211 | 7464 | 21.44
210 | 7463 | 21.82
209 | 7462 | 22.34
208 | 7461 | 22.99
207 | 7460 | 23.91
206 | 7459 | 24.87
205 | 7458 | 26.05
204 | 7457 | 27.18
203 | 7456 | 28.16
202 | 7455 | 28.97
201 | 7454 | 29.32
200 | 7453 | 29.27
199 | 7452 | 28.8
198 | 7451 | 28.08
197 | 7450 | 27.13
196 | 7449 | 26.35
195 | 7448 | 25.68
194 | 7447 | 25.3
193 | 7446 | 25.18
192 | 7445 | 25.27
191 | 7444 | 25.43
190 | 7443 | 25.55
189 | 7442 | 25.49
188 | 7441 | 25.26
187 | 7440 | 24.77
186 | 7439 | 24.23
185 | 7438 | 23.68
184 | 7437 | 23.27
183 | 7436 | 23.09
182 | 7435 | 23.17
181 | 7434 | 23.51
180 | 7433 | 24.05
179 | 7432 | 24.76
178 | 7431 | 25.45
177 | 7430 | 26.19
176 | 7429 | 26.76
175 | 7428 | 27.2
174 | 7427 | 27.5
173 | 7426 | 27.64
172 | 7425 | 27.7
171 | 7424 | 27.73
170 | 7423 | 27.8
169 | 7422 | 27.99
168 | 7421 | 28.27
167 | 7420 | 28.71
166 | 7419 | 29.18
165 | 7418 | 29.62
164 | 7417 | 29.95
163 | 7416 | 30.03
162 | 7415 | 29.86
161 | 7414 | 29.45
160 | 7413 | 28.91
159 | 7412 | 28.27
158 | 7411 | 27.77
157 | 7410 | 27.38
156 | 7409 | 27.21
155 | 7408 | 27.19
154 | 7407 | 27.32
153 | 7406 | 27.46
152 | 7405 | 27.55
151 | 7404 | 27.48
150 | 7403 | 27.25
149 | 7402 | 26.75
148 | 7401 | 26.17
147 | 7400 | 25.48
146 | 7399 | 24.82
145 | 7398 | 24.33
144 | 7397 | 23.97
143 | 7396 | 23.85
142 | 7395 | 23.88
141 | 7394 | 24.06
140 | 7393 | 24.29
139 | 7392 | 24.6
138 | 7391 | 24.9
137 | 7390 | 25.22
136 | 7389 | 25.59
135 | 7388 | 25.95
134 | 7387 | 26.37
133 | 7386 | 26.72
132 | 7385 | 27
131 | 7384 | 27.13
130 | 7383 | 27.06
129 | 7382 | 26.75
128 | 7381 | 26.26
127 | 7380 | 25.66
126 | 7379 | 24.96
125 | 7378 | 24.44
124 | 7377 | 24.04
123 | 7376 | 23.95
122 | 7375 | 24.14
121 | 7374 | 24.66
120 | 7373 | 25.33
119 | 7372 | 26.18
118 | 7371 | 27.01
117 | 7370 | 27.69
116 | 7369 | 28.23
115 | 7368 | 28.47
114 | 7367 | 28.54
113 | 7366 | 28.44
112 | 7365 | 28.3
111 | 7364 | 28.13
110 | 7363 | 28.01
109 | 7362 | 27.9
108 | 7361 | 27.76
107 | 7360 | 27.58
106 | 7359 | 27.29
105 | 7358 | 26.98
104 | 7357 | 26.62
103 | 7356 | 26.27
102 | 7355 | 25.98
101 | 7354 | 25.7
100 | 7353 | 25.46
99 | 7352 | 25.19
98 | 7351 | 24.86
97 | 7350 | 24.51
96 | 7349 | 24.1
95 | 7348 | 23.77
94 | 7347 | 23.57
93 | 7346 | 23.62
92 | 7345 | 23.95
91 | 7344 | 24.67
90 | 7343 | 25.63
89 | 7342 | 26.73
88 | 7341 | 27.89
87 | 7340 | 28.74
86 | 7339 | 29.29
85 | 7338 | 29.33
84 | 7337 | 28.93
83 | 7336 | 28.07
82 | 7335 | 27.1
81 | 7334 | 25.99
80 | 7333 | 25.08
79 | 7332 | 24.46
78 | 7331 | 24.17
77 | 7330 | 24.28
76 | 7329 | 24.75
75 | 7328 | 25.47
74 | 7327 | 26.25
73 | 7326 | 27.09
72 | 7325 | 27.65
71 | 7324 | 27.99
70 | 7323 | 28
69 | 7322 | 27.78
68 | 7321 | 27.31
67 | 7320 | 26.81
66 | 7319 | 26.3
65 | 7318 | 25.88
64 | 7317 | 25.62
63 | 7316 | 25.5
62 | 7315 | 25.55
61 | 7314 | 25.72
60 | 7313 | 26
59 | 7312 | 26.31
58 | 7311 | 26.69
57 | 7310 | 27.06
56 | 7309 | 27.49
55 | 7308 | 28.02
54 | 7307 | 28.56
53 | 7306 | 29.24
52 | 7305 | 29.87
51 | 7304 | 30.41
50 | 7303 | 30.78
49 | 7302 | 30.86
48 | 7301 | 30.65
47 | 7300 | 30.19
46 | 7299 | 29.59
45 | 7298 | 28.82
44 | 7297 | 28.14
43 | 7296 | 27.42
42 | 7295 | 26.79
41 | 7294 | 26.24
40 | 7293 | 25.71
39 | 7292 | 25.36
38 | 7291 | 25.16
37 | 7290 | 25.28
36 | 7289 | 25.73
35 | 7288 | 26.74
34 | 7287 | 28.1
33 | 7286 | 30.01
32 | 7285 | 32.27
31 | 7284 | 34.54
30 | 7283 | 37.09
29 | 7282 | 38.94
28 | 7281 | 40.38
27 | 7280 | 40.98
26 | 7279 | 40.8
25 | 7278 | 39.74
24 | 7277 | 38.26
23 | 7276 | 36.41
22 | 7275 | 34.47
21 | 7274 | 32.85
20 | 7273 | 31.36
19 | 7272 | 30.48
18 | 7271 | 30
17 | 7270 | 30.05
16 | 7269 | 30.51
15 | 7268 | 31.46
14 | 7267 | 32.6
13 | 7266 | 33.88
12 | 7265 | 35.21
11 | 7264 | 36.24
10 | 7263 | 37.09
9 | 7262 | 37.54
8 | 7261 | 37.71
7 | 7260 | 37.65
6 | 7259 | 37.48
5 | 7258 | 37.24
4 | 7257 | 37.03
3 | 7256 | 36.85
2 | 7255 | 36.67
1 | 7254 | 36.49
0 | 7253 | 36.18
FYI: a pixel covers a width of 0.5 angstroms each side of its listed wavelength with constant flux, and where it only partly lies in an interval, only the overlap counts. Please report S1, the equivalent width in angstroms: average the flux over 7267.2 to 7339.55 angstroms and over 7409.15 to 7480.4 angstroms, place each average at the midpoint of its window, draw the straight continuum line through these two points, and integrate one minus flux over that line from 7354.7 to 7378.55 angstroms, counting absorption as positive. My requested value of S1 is 0.6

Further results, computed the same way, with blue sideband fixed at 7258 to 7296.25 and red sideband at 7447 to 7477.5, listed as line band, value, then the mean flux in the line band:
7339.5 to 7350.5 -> 1.7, 25.2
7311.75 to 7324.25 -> 1.8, 26.5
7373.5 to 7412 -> 2.2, 25.8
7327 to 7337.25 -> 1.5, 25.8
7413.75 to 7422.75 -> -1.0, 29.2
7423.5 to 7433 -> -0.3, 26.6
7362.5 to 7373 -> 0.3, 27.8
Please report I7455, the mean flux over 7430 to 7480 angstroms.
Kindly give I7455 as 24.2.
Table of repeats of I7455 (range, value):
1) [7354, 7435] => 26.7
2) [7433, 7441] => 23.8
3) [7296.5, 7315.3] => 28.4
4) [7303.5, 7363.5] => 26.5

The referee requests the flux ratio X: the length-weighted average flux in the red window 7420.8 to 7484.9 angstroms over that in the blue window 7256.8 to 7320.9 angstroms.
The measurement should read 0.79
